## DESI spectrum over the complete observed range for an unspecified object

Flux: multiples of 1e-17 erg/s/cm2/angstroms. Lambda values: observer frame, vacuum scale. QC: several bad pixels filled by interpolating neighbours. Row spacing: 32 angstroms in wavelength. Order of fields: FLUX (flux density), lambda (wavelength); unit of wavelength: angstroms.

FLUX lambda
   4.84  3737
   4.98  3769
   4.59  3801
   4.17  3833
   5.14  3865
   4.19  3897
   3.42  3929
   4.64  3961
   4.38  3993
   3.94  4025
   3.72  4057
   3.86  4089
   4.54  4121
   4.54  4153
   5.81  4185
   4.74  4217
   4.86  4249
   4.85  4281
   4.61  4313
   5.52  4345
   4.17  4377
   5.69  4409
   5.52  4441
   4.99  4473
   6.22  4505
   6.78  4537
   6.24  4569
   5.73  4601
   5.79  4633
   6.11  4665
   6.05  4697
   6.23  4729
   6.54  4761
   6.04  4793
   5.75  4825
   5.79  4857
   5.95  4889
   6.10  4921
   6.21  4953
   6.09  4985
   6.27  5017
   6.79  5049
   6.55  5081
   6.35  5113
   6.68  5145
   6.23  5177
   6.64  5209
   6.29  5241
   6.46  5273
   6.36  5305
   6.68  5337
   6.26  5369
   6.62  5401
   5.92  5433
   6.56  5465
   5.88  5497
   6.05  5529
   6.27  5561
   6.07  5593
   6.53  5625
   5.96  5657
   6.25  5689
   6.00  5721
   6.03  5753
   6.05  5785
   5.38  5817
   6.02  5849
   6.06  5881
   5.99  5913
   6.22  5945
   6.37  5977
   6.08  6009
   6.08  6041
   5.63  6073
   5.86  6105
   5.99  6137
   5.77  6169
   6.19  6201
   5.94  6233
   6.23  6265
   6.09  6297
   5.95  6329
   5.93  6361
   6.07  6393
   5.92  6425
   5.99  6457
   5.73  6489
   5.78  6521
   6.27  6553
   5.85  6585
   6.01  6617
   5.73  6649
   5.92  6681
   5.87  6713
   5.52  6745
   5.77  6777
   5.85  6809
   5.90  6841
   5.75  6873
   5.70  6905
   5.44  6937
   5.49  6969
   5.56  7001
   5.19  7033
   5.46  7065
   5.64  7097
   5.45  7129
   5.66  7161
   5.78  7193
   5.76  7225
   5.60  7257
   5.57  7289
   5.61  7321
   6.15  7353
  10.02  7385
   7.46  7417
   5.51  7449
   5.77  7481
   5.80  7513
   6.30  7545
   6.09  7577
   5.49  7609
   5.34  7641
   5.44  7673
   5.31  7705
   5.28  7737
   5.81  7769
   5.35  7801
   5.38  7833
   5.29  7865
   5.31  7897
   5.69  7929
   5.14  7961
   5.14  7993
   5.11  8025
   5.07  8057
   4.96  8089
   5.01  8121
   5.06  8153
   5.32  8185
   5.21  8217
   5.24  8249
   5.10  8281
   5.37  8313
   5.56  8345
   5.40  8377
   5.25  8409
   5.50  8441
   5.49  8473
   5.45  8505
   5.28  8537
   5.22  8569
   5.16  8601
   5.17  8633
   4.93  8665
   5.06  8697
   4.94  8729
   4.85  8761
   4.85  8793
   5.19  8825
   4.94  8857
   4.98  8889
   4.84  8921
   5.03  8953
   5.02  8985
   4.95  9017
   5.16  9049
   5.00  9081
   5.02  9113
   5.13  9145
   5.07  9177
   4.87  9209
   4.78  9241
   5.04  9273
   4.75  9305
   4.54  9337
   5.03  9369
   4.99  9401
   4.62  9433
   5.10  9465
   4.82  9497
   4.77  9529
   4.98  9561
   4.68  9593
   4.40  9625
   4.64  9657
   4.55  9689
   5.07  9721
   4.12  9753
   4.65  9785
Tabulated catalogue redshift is 0.12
